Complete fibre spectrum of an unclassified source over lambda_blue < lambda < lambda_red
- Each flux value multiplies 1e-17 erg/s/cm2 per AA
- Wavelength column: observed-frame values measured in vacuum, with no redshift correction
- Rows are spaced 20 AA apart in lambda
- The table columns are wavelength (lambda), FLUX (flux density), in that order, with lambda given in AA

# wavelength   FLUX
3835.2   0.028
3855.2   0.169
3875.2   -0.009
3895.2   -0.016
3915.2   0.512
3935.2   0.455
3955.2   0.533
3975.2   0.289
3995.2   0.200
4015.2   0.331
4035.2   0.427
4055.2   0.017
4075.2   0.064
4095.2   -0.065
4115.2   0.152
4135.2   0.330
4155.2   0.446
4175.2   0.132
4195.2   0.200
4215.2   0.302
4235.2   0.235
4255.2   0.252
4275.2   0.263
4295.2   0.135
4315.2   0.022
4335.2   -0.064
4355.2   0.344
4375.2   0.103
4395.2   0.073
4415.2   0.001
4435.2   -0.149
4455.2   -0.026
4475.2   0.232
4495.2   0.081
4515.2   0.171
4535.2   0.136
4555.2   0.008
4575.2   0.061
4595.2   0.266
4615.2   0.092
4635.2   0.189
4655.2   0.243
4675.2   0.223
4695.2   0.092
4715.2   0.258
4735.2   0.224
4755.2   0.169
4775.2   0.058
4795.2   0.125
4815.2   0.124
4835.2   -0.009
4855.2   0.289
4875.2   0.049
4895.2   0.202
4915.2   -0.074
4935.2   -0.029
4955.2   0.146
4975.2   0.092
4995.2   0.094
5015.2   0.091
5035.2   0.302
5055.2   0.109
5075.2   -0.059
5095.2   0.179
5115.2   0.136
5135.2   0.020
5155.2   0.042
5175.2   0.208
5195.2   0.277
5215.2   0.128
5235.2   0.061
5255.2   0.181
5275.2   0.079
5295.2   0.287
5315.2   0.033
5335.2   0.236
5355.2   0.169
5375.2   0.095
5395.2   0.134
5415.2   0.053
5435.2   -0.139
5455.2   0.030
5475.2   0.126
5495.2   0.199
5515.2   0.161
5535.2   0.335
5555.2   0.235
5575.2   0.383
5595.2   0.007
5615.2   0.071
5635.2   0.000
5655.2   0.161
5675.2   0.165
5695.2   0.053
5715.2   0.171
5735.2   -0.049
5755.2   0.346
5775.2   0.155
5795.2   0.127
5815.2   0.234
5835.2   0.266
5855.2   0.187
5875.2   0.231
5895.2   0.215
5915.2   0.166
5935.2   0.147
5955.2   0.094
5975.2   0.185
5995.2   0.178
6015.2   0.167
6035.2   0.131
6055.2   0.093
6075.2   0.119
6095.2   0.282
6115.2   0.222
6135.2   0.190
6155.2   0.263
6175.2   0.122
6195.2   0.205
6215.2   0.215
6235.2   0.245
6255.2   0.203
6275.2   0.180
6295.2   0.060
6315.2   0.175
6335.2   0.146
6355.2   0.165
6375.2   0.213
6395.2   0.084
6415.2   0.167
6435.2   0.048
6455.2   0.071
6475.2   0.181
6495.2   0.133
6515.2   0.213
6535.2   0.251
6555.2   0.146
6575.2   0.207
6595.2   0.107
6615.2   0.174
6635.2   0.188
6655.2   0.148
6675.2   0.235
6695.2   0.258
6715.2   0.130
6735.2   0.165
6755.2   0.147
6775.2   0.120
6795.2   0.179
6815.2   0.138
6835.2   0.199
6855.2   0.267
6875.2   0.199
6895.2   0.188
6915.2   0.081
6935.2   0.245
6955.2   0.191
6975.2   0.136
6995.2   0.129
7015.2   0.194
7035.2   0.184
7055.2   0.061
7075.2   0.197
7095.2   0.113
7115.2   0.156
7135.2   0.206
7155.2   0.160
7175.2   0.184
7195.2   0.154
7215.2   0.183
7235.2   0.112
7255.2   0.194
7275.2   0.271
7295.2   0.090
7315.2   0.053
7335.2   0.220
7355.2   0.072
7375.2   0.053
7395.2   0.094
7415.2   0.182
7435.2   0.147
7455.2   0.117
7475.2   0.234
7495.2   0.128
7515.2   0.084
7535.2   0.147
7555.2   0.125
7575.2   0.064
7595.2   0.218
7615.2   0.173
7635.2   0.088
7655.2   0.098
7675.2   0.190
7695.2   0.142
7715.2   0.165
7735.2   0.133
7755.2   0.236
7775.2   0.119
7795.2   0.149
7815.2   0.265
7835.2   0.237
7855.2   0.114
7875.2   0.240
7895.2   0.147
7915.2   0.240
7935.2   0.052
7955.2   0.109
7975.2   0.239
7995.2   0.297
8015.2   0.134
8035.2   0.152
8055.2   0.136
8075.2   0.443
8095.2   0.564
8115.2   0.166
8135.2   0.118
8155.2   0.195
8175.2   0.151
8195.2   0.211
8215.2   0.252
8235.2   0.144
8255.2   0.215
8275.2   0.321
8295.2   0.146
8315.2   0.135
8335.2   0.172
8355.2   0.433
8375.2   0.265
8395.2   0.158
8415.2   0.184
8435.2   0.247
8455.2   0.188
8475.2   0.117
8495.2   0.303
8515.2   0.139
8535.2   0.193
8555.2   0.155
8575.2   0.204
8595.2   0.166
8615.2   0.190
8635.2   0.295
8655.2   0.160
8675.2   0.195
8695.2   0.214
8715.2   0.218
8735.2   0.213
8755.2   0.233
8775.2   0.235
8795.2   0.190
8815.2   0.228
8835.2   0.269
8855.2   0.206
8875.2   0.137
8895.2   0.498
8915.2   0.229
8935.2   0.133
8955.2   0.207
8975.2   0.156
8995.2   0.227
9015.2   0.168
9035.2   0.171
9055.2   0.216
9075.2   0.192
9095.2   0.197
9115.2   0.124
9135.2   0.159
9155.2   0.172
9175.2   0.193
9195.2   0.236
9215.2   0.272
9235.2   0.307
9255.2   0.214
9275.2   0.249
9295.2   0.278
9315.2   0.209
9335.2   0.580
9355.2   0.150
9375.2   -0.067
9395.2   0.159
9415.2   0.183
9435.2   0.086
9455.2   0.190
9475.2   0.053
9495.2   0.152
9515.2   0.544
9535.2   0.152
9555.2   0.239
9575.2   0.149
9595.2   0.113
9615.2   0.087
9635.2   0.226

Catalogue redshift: 1.17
